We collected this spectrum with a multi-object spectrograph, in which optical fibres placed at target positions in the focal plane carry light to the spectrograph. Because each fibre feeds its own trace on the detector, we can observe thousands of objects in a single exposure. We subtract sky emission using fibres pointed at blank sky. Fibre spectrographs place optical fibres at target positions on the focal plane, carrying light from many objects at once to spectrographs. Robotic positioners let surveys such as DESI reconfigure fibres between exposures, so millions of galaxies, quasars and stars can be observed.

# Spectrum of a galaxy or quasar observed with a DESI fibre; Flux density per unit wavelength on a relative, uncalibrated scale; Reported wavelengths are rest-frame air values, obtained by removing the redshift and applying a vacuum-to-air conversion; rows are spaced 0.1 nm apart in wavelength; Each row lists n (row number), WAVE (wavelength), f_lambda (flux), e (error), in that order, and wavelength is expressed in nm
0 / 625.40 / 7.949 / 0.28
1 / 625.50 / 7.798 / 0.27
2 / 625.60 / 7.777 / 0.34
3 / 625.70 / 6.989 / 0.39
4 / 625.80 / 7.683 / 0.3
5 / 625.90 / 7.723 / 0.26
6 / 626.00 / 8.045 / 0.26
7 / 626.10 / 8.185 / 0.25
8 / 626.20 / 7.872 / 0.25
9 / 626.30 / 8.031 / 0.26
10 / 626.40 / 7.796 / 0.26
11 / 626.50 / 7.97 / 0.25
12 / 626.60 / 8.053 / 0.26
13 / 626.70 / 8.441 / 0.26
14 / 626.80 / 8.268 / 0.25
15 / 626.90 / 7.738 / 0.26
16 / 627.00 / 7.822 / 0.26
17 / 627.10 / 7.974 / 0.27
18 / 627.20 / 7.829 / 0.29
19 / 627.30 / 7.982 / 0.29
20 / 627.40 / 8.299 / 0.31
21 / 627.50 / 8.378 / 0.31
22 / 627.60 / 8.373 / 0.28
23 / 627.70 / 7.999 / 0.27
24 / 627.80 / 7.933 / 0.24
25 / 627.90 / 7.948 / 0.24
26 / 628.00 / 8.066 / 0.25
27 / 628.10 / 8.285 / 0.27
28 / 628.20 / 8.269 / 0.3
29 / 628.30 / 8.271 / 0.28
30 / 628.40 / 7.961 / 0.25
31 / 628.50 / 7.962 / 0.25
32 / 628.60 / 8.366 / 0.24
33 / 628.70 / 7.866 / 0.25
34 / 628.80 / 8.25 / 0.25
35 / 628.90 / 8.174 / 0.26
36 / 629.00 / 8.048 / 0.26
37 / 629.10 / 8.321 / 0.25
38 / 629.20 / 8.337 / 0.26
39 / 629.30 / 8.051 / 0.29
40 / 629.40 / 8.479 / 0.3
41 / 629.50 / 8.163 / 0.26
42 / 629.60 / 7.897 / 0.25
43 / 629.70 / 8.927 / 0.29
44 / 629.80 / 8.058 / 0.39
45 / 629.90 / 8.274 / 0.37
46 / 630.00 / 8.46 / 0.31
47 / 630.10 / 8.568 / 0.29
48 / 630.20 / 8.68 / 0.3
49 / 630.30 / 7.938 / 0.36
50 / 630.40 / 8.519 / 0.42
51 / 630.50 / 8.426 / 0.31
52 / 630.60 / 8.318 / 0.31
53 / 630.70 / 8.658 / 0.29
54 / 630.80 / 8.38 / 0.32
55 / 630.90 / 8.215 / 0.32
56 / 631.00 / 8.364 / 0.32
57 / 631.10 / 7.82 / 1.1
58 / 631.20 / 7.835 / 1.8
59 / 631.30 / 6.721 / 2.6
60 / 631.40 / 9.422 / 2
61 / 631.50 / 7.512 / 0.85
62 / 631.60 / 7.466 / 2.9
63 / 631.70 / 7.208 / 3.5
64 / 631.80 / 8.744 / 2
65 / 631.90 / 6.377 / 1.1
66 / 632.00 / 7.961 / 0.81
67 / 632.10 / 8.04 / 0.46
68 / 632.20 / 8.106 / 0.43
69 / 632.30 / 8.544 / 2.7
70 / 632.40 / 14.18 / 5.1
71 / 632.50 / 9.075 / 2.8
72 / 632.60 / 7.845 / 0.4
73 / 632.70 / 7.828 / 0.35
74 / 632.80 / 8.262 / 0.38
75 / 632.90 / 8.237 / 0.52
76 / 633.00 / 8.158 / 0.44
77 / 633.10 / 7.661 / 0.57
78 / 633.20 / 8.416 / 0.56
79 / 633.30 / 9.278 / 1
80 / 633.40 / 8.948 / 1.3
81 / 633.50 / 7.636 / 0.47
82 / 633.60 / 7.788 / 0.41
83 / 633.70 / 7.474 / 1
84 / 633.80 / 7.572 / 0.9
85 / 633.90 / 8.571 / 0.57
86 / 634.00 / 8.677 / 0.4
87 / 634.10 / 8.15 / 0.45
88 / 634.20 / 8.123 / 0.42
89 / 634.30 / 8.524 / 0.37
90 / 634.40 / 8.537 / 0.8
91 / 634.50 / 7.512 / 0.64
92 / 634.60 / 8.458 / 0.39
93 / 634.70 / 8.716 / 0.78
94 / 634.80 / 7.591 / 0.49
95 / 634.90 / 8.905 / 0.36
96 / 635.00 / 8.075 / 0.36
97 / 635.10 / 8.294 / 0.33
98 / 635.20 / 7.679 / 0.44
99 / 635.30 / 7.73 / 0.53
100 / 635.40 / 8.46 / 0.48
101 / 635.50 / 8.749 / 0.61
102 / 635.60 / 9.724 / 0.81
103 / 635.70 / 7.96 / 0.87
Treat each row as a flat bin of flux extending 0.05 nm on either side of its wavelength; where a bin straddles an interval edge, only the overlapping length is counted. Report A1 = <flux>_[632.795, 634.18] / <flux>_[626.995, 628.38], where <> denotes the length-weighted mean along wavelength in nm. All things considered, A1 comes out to 1.0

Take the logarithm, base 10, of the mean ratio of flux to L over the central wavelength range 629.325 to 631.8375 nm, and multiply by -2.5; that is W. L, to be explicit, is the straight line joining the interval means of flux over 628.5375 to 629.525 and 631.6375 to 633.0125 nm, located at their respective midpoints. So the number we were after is 0.02 mag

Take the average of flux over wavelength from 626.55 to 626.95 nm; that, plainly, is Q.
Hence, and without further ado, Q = 8.12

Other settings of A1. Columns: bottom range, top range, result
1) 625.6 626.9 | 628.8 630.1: 1.05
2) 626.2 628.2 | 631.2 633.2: 1.03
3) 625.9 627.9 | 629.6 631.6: 1.02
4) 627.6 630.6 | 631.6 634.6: 1.01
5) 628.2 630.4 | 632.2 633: 1.09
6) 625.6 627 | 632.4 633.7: 1.07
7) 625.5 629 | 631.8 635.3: 1.04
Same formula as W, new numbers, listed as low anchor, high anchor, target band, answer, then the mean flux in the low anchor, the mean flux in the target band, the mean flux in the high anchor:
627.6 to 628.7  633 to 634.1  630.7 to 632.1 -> 0.04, 8.11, 7.88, 8.2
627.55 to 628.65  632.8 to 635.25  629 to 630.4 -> -0.02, 8.13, 8.32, 8.21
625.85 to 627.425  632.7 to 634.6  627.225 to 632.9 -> -0.02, 8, 8.26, 8.19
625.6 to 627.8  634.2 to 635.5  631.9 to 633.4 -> -0.06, 7.97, 8.62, 8.22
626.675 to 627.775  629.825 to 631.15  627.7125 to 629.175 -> 0.01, 8.09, 8.12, 8.35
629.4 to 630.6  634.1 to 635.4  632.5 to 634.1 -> 0.01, 8.36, 8.19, 8.19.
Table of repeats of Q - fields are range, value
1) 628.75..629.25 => 8.23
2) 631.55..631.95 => 7.45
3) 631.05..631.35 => 7.46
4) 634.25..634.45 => 8.53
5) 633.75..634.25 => 8.22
